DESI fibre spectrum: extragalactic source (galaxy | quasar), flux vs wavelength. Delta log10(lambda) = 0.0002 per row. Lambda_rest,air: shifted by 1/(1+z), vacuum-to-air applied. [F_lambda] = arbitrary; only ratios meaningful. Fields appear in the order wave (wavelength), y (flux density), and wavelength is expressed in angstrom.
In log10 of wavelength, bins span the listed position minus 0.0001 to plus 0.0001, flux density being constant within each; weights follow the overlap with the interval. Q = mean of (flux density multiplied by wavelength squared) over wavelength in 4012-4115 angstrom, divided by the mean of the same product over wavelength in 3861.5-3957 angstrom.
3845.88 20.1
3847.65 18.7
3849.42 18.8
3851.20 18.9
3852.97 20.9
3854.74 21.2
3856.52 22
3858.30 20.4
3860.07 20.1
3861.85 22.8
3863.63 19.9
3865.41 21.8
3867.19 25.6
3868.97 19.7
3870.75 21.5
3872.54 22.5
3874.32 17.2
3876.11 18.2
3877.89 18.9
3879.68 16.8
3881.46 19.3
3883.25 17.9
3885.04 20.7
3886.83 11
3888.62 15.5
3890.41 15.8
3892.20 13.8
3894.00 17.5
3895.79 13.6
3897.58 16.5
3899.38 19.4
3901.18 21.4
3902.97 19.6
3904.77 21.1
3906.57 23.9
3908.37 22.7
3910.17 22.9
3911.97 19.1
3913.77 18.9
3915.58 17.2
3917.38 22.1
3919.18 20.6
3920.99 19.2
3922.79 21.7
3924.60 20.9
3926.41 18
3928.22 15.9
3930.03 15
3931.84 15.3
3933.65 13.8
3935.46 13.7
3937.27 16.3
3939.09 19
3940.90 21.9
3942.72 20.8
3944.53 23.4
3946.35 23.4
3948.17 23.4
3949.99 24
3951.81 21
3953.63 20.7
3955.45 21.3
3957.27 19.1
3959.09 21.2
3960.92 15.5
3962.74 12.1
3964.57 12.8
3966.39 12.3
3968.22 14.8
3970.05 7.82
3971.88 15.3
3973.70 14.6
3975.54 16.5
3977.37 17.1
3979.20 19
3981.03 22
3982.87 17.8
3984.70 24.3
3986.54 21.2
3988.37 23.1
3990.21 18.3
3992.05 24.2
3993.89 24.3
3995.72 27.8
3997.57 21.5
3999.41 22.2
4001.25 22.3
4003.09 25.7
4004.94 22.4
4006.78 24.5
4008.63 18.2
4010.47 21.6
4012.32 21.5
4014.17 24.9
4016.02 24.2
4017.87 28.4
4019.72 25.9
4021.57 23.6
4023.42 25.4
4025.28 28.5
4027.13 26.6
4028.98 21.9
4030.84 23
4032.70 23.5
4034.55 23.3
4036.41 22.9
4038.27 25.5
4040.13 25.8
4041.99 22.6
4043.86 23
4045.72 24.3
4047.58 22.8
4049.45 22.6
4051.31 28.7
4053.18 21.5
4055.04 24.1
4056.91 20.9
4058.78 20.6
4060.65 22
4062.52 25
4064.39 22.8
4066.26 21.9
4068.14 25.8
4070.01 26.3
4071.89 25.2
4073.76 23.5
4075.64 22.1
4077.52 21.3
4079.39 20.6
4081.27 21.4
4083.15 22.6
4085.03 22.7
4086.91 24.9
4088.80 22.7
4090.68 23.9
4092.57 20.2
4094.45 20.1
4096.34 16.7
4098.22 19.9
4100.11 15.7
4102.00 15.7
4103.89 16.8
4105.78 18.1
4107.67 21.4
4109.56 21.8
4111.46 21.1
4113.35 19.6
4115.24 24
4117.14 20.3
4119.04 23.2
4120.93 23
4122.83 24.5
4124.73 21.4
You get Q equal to 1.27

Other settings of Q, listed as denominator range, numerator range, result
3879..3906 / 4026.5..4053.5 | 1.48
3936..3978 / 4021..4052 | 1.41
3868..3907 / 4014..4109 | 1.36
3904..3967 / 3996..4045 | 1.30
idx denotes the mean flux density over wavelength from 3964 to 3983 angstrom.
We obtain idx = 15.4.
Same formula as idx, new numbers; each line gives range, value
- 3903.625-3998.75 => 19.2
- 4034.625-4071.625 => 23.7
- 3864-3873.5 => 22.1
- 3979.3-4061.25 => 23.4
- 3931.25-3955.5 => 19.9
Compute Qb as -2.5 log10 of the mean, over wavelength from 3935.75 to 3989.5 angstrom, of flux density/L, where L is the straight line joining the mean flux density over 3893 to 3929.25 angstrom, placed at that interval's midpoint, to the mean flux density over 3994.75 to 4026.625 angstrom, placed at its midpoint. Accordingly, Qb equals 0.17 mag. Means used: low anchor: 19.6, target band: 18.6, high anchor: 24.1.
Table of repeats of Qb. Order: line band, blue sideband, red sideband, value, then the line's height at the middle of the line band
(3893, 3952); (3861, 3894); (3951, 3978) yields -0.12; 17.4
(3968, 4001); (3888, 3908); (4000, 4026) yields 0.15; 22.6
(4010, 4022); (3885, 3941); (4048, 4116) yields -0.20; 20.4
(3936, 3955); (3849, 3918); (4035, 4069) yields -0.02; 20.9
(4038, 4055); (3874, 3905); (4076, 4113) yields -0.22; 19.7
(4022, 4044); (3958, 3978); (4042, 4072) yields -0.16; 21.1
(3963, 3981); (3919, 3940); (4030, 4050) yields 0.32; 19.7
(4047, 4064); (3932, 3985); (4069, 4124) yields -0.14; 20.4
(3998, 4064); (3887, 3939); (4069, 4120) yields -0.18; 20.1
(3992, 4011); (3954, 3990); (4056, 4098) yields -0.23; 18.7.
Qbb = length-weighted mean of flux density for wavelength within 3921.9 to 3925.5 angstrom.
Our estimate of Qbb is 21.3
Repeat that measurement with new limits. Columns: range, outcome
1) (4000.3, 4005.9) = 23.5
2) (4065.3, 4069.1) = 23.9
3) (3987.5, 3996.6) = 23.5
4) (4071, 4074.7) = 24.4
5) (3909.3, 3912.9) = 21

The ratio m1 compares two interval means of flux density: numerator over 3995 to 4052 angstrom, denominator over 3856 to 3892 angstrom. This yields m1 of 1.2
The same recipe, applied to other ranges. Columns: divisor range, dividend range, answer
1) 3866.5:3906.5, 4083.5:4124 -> 1.13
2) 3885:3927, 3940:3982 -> 0.97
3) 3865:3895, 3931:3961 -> 1.08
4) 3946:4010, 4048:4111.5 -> 1.10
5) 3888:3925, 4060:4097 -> 1.18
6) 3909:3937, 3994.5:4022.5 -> 1.29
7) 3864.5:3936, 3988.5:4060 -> 1.27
